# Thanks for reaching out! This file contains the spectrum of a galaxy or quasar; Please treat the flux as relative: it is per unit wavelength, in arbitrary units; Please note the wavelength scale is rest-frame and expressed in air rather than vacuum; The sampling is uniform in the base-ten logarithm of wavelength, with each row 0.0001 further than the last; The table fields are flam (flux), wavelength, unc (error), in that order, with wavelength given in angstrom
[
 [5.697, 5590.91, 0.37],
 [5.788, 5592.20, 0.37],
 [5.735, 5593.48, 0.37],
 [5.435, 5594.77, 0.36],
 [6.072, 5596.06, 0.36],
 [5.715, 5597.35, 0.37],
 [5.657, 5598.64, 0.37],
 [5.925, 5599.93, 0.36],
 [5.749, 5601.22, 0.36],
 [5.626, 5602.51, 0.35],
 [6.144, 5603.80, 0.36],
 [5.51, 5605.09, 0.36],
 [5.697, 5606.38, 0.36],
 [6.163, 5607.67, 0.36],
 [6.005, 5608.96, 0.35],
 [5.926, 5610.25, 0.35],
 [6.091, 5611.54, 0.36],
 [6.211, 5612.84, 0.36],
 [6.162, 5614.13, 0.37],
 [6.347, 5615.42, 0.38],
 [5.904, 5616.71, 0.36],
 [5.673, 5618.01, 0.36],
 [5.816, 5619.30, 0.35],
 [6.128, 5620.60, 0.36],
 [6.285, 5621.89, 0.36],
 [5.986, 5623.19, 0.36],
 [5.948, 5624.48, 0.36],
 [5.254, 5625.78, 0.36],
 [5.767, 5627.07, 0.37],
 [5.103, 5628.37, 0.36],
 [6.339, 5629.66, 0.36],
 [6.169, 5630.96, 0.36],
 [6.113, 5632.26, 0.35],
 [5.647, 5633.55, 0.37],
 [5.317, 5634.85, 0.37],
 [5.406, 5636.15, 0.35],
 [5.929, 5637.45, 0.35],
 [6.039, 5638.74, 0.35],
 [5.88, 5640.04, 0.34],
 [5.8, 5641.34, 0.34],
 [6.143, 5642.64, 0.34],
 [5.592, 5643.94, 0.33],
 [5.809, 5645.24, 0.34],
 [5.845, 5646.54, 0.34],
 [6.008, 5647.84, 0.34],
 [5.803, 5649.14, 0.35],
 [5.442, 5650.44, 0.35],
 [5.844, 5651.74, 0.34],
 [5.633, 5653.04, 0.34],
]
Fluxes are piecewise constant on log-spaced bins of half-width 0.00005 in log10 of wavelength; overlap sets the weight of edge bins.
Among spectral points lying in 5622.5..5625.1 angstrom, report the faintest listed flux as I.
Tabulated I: 5.948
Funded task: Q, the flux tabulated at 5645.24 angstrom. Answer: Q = 5.809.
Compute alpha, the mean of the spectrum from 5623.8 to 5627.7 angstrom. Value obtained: 5.67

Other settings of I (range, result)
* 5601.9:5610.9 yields 5.51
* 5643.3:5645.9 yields 5.592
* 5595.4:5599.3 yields 5.657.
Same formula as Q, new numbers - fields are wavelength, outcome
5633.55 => 5.647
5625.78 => 5.254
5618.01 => 5.673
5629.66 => 6.339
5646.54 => 5.845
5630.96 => 6.169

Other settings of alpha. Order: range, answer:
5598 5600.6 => 5.79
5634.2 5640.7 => 5.71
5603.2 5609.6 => 5.91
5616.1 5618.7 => 5.78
